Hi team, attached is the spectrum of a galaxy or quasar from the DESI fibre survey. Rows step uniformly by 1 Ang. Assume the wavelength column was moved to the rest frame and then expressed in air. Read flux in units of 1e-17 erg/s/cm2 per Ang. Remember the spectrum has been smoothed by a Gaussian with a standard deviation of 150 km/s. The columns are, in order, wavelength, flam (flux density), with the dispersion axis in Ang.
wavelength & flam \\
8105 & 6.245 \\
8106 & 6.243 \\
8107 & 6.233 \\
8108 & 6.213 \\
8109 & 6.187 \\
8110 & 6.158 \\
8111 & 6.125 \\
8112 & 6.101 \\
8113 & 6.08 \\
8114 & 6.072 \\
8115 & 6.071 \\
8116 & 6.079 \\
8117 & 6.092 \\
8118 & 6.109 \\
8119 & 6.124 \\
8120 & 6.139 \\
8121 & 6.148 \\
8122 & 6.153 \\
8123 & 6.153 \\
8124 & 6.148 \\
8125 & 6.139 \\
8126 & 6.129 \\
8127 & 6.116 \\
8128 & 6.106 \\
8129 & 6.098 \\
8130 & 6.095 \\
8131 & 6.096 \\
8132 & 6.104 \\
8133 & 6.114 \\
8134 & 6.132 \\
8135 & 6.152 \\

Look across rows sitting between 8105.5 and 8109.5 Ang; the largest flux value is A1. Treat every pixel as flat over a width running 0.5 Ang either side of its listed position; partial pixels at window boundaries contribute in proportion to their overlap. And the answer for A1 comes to 6.243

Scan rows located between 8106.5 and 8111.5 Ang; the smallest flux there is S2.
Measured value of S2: 6.125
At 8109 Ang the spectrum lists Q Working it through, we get 6.187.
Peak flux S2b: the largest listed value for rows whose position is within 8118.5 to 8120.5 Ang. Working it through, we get 6.139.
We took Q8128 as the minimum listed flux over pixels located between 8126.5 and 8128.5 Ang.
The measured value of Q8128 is 6.106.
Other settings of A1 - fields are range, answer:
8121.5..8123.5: 6.153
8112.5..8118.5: 6.109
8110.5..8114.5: 6.125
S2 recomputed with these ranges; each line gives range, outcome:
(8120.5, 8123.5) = 6.148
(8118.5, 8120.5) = 6.124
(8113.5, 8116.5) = 6.071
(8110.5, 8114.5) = 6.072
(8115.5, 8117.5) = 6.079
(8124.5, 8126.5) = 6.129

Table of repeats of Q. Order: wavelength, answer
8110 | 6.158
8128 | 6.106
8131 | 6.096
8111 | 6.125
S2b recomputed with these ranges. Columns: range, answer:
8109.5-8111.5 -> 6.158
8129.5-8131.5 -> 6.096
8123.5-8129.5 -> 6.148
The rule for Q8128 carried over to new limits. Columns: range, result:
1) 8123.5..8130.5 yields 6.095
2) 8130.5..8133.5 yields 6.096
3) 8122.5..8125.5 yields 6.139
